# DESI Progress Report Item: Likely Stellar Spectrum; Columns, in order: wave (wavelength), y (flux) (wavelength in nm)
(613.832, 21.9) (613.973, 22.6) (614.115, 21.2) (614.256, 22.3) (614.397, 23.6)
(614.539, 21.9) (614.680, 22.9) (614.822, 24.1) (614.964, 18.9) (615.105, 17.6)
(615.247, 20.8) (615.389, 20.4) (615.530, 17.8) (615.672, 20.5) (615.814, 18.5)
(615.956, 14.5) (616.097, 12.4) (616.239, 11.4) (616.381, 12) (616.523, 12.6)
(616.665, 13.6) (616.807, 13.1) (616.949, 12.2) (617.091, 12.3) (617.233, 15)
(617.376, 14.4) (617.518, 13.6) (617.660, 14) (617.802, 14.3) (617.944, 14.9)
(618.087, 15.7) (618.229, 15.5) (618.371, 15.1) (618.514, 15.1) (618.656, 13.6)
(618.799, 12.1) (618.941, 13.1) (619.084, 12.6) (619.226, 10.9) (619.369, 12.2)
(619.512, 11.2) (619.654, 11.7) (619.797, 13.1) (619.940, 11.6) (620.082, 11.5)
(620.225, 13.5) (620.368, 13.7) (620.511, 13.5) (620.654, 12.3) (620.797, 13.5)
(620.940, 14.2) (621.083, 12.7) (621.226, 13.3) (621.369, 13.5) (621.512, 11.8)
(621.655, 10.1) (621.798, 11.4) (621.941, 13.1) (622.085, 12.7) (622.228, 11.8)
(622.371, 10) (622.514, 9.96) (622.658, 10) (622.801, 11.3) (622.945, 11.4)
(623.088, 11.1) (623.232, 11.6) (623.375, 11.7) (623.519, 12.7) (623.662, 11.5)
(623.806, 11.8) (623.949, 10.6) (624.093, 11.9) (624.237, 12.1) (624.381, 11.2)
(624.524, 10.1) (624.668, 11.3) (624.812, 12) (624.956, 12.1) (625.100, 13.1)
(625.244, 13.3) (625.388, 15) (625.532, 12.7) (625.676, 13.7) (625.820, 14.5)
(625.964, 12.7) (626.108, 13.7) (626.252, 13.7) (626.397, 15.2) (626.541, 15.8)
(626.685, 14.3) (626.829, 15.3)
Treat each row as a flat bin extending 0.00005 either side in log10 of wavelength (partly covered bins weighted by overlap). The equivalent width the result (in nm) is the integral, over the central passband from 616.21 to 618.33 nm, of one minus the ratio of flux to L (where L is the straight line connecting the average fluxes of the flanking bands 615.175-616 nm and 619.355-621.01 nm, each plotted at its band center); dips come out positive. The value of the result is 0.36 nm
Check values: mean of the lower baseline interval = 18.9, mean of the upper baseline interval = 12.7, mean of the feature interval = 13.7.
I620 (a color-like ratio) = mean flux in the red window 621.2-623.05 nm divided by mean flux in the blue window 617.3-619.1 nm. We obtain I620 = 0.8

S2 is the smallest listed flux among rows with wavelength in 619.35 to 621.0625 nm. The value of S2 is 11.2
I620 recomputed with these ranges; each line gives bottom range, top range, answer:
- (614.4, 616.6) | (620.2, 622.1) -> 0.71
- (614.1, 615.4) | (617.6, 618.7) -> 0.69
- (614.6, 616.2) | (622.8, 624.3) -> 0.62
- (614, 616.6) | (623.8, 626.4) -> 0.68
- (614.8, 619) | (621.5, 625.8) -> 0.78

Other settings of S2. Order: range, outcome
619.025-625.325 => 9.96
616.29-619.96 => 10.9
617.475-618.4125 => 13.6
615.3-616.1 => 12.4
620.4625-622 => 10.1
